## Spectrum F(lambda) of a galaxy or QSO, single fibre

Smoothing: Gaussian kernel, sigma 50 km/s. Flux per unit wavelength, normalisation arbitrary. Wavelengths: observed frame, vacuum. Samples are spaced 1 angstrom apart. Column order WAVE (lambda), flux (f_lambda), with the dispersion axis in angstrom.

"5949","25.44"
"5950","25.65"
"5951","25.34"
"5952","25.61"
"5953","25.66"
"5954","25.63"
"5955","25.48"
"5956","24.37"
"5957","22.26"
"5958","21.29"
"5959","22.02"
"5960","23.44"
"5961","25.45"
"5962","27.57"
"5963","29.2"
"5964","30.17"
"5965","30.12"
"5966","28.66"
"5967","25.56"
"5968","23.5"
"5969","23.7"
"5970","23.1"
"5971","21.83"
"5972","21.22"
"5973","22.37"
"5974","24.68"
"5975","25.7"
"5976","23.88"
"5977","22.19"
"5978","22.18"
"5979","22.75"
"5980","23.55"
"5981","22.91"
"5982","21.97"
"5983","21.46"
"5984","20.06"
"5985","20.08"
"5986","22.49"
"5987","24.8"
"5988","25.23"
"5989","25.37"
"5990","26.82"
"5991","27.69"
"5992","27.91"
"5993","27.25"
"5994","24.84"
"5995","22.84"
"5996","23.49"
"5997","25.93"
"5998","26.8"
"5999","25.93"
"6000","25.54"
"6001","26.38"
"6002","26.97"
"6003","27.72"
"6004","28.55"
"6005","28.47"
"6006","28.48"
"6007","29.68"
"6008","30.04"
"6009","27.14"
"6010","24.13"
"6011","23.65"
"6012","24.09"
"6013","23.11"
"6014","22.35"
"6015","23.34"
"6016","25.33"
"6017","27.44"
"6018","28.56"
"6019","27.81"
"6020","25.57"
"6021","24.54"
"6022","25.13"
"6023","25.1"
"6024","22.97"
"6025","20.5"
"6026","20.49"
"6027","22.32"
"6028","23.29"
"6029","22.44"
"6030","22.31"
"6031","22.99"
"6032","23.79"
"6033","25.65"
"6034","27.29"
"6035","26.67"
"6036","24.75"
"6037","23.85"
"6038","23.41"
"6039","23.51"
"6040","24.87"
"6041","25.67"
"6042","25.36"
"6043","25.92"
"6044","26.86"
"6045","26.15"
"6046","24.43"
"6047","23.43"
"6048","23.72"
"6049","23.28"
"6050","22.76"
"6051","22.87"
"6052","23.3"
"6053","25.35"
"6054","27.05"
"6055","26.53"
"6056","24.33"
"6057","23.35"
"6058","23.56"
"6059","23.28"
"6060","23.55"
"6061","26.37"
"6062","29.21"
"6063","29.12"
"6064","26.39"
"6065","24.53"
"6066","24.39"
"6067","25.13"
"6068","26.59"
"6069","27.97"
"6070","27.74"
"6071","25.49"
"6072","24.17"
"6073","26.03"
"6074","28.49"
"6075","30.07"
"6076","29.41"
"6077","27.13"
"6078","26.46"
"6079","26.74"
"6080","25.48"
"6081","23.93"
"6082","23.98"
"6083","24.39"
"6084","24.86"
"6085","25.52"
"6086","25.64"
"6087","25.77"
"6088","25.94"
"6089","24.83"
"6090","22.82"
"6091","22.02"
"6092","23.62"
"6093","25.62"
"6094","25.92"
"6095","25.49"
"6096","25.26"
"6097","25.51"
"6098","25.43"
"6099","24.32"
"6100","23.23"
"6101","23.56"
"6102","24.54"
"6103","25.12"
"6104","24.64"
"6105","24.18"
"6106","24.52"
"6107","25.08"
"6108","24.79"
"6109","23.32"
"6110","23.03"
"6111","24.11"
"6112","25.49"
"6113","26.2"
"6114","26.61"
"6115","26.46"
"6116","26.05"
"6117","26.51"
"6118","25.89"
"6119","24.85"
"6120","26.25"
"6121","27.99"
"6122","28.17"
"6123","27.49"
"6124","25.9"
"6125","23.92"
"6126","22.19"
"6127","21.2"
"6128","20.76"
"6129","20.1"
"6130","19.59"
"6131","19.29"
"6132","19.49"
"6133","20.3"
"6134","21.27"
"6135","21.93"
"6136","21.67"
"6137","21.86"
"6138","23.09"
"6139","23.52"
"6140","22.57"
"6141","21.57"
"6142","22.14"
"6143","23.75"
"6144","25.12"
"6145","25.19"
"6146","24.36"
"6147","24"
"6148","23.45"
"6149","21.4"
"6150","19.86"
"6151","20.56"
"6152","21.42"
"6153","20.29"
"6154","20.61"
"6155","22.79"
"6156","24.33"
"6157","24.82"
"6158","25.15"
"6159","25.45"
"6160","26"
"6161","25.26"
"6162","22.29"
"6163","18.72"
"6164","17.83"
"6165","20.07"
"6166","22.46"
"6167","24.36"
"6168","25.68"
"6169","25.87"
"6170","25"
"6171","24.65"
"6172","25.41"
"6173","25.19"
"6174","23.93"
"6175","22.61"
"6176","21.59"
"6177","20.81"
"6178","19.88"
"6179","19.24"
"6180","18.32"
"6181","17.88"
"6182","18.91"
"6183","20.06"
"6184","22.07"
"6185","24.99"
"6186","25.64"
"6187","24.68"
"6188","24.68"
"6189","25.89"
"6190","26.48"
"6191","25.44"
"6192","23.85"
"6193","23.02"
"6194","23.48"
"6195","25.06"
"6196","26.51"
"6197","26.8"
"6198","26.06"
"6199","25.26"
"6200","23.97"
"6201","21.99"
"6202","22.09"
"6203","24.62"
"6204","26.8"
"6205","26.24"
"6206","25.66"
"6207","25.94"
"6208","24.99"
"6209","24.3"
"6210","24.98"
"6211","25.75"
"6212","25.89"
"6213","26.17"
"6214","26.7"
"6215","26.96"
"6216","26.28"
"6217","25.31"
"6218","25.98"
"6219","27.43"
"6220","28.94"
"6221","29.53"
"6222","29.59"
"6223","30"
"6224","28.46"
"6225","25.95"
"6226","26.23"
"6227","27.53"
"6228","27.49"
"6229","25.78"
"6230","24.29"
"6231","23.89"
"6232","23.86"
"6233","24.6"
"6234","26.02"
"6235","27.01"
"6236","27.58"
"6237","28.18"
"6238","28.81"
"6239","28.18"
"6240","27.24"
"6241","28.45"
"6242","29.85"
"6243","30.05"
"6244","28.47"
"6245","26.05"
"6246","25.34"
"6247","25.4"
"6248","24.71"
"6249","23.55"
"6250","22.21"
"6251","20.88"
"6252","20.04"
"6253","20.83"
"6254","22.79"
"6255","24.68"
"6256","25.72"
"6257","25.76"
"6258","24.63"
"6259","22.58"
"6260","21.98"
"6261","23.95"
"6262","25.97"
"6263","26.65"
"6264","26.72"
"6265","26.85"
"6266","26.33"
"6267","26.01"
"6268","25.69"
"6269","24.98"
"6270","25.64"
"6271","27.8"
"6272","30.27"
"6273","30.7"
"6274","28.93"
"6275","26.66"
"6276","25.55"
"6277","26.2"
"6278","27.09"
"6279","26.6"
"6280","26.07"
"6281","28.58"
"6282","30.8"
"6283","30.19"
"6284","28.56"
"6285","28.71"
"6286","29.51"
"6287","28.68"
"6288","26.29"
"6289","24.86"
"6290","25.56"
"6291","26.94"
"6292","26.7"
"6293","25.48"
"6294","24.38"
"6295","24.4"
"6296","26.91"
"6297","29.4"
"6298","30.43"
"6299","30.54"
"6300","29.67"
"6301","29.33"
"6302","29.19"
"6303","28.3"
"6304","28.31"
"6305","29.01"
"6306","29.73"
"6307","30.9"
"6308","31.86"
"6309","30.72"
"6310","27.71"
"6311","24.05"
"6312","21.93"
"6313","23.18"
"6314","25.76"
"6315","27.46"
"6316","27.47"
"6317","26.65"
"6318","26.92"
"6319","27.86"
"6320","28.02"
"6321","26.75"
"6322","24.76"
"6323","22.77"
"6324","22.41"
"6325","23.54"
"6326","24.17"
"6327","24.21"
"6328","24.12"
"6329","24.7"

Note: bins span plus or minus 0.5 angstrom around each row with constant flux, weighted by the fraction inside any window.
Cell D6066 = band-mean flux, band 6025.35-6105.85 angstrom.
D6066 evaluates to 25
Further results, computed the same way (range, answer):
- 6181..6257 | 25.5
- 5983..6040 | 25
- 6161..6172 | 22.9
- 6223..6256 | 25.8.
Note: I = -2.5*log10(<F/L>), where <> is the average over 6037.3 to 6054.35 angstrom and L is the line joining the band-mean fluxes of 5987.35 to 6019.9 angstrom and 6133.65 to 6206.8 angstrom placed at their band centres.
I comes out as 0.04 mag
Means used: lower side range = 26.2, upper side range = 23.2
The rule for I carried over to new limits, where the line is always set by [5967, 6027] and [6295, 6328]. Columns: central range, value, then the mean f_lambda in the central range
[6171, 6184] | 0.22 mag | 21.3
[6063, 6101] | -0.01 mag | 25.6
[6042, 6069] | 0.00 mag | 25.1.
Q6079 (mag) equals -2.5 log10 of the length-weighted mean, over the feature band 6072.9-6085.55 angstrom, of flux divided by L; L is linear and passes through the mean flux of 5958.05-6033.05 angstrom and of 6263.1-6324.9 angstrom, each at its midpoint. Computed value -0.04 mag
